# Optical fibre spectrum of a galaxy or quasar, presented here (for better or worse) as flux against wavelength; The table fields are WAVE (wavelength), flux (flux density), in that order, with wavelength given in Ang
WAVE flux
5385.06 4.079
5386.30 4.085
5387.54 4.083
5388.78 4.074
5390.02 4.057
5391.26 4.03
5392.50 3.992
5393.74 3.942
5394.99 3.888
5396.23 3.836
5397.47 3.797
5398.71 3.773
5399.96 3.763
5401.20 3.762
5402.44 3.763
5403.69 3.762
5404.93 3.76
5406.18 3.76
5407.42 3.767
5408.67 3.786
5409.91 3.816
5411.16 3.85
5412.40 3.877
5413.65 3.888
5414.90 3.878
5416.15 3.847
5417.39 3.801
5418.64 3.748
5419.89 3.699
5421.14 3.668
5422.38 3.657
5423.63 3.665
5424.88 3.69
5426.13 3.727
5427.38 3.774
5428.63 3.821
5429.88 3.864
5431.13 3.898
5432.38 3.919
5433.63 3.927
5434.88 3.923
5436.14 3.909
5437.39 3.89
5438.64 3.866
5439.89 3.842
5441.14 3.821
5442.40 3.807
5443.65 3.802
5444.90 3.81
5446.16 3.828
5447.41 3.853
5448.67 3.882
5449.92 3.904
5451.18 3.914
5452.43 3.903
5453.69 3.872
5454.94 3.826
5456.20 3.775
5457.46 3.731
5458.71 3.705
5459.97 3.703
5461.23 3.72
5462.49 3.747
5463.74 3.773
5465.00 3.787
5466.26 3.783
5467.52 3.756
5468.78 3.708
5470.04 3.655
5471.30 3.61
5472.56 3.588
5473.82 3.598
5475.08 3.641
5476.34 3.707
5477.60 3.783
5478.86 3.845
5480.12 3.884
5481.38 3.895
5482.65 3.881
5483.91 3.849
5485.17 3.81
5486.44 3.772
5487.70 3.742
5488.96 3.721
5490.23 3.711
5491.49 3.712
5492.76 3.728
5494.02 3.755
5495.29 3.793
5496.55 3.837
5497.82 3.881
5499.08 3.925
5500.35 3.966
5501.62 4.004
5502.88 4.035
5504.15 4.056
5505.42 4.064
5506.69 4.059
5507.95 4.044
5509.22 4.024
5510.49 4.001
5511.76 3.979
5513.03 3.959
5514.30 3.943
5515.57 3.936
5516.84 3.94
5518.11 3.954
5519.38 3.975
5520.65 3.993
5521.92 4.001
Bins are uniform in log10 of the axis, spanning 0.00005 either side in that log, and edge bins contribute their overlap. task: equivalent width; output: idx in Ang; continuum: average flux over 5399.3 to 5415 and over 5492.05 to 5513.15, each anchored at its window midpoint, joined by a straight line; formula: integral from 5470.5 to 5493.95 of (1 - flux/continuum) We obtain 1.0 Ang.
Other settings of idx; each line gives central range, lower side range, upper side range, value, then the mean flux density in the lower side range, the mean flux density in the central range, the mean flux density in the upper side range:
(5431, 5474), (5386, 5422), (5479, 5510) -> 0.72 Ang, 3.85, 3.8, 3.88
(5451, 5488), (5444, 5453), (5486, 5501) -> 0.68 Ang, 3.87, 3.76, 3.8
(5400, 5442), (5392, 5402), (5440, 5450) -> 0.35 Ang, 3.84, 3.81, 3.83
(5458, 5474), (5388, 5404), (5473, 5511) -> 0.66 Ang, 3.88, 3.71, 3.86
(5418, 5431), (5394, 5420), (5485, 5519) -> 0.29 Ang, 3.8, 3.74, 3.9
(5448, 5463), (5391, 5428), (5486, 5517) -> 0.17 Ang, 3.8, 3.81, 3.9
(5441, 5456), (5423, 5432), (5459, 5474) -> -0.45 Ang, 3.78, 3.85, 3.7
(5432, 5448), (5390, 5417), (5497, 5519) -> 0.13 Ang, 3.84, 3.86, 3.98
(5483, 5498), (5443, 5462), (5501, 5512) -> 0.73 Ang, 3.81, 3.77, 4.03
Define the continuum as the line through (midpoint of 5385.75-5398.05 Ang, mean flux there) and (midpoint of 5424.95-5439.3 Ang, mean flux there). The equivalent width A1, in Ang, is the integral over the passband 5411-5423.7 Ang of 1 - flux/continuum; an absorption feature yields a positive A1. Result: 0.4 Ang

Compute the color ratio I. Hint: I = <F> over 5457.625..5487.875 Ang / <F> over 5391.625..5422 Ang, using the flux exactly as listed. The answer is 1.0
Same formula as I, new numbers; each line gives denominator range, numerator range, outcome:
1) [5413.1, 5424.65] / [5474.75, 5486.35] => 1.01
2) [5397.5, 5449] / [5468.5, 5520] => 1.01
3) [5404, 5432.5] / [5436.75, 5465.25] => 1.01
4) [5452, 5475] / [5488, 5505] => 1.03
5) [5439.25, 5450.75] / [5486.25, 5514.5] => 1.02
